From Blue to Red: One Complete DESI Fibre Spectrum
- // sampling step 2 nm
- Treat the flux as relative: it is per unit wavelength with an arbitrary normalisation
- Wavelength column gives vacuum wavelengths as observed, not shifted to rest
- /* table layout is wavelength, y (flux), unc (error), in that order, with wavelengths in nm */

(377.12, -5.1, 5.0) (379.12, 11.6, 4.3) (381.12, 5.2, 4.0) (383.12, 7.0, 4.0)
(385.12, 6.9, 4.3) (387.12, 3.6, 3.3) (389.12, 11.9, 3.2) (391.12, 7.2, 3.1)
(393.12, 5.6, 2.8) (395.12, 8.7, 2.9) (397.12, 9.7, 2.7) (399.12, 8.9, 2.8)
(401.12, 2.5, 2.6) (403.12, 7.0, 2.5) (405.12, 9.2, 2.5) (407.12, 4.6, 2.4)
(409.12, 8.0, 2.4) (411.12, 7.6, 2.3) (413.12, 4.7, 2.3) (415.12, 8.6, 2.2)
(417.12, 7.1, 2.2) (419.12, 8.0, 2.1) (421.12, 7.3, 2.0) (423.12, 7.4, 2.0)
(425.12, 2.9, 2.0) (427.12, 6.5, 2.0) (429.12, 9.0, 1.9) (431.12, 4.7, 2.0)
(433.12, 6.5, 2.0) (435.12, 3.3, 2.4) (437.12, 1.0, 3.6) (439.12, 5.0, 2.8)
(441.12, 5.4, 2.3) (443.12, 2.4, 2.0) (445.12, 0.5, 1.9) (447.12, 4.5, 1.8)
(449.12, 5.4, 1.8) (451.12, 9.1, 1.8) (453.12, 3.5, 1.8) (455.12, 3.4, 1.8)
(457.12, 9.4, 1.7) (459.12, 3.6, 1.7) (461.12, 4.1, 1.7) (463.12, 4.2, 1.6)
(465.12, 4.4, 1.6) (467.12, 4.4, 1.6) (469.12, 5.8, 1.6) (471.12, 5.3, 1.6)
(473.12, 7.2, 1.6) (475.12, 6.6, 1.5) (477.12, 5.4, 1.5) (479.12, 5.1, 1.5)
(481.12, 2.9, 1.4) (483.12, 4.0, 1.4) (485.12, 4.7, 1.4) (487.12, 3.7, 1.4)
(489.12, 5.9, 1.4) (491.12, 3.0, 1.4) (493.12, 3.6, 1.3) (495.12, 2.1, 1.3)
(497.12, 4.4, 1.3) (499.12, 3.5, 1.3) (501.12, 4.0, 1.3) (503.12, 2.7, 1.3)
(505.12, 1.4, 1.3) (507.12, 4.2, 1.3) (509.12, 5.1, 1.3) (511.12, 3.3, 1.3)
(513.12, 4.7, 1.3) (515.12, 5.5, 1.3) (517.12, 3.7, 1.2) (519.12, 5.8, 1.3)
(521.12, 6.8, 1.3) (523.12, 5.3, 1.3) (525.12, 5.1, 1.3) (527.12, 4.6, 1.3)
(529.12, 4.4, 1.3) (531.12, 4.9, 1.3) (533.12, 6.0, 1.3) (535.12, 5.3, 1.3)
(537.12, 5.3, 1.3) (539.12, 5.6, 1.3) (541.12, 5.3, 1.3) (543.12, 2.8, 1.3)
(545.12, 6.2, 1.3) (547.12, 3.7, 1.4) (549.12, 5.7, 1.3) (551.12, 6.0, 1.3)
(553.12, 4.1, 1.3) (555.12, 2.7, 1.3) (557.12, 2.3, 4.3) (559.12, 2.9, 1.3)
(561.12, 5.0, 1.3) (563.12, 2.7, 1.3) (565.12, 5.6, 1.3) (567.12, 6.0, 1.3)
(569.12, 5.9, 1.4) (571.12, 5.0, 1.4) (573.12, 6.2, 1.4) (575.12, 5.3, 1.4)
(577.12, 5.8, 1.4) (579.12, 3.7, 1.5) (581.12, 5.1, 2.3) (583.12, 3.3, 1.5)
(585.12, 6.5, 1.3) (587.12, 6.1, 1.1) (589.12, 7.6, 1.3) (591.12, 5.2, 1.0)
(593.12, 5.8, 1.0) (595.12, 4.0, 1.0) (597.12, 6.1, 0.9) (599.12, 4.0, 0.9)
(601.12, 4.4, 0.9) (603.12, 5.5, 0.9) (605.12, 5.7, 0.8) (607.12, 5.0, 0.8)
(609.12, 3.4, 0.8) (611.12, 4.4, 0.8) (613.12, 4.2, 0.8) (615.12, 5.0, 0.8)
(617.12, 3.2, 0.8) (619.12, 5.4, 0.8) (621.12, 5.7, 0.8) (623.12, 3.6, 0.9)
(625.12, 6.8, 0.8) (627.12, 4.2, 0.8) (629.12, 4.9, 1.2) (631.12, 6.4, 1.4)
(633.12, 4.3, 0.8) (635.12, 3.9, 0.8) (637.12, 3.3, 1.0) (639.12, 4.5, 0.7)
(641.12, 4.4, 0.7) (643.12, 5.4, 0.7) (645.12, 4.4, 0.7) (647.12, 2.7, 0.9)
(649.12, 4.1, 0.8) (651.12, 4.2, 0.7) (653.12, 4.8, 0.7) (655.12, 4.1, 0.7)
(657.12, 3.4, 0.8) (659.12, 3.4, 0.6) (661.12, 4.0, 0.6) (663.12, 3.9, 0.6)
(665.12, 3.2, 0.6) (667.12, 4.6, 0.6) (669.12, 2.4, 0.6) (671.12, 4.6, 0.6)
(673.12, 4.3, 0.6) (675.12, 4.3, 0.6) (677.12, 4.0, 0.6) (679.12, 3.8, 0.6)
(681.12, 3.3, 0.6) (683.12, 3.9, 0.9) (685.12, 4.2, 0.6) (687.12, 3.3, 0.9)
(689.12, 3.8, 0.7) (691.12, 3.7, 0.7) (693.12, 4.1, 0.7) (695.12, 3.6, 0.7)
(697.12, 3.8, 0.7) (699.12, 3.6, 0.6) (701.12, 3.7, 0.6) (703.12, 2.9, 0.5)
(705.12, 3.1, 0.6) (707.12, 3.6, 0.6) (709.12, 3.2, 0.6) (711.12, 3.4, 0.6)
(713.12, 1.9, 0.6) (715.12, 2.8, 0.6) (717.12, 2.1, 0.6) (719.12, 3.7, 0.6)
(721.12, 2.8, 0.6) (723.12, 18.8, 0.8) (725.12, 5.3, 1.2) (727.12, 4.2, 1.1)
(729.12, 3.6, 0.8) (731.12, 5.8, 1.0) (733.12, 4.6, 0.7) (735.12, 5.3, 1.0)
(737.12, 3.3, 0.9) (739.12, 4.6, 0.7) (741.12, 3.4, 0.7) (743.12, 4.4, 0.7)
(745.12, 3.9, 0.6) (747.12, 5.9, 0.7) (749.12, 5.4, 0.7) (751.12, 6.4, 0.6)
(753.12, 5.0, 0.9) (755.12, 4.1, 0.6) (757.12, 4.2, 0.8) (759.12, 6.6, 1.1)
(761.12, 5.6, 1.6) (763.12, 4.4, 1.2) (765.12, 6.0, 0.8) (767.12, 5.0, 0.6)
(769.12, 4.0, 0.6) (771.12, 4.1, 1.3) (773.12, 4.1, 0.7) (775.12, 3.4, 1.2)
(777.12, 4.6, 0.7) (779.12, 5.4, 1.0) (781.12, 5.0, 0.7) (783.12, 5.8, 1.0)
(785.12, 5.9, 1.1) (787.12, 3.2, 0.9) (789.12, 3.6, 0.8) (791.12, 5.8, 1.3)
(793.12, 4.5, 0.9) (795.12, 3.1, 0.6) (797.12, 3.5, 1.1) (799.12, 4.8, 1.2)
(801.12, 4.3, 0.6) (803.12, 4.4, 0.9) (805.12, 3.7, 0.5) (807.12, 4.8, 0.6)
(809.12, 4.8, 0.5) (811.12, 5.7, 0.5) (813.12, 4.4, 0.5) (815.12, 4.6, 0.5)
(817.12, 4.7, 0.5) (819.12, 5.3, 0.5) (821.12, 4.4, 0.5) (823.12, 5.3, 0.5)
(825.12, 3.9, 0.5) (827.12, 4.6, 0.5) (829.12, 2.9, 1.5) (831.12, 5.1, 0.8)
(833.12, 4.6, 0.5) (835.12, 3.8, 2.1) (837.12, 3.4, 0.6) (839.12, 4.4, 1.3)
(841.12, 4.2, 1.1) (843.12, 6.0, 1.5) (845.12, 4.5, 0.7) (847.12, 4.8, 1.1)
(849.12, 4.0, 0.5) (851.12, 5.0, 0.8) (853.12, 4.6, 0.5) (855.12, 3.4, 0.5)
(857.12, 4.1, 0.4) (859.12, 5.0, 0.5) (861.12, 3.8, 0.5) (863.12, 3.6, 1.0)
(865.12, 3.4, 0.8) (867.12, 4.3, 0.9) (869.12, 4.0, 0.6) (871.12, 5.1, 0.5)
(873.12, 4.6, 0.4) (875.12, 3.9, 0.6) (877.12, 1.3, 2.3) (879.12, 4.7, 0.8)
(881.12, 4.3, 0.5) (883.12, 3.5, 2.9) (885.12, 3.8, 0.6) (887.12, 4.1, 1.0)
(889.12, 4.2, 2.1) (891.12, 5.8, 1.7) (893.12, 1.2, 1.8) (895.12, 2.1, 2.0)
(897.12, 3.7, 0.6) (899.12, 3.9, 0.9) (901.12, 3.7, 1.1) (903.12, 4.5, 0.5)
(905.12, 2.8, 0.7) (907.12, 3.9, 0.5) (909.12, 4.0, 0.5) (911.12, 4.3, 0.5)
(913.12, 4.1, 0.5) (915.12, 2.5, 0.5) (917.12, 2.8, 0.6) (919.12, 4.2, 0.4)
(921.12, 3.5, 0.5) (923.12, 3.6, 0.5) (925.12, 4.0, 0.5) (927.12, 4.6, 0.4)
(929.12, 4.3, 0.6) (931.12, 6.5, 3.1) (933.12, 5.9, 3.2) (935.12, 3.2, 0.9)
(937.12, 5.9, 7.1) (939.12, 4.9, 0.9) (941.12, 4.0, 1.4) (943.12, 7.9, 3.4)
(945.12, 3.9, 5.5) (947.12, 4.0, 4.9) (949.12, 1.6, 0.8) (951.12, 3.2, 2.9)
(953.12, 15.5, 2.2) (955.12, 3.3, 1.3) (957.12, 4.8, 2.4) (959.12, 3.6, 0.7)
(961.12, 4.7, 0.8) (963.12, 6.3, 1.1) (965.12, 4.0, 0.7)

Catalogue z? 0.941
